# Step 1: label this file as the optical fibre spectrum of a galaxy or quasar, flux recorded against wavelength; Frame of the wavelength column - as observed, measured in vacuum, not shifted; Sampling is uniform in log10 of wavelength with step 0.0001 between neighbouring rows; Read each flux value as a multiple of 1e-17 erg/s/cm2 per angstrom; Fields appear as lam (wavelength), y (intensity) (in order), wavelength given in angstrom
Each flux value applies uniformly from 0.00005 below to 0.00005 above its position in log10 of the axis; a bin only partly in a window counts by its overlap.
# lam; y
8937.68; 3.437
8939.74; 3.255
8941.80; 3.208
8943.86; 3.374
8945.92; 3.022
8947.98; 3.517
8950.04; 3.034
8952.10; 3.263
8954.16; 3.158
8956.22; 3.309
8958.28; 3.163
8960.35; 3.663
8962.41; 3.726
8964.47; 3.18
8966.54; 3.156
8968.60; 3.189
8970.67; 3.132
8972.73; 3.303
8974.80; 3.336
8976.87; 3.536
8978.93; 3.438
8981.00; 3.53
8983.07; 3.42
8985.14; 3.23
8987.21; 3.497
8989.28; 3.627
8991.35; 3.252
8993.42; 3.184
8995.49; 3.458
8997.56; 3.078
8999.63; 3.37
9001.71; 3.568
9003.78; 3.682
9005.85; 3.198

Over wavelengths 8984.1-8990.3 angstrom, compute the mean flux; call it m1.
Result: 3.45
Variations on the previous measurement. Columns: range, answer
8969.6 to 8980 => 3.35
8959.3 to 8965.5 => 3.52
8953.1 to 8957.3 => 3.24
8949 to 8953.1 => 3.15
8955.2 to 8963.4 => 3.46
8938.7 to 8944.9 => 3.28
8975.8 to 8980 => 3.49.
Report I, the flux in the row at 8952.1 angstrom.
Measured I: 3.263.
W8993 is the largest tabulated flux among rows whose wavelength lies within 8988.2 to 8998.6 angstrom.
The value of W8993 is 3.627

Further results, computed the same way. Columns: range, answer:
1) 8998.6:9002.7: 3.568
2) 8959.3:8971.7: 3.726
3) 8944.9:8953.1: 3.517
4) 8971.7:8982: 3.536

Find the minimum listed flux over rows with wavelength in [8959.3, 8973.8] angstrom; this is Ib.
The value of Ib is 3.132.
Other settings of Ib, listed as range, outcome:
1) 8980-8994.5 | 3.184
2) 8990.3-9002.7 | 3.078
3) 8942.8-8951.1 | 3.022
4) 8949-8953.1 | 3.034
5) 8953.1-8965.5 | 3.158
